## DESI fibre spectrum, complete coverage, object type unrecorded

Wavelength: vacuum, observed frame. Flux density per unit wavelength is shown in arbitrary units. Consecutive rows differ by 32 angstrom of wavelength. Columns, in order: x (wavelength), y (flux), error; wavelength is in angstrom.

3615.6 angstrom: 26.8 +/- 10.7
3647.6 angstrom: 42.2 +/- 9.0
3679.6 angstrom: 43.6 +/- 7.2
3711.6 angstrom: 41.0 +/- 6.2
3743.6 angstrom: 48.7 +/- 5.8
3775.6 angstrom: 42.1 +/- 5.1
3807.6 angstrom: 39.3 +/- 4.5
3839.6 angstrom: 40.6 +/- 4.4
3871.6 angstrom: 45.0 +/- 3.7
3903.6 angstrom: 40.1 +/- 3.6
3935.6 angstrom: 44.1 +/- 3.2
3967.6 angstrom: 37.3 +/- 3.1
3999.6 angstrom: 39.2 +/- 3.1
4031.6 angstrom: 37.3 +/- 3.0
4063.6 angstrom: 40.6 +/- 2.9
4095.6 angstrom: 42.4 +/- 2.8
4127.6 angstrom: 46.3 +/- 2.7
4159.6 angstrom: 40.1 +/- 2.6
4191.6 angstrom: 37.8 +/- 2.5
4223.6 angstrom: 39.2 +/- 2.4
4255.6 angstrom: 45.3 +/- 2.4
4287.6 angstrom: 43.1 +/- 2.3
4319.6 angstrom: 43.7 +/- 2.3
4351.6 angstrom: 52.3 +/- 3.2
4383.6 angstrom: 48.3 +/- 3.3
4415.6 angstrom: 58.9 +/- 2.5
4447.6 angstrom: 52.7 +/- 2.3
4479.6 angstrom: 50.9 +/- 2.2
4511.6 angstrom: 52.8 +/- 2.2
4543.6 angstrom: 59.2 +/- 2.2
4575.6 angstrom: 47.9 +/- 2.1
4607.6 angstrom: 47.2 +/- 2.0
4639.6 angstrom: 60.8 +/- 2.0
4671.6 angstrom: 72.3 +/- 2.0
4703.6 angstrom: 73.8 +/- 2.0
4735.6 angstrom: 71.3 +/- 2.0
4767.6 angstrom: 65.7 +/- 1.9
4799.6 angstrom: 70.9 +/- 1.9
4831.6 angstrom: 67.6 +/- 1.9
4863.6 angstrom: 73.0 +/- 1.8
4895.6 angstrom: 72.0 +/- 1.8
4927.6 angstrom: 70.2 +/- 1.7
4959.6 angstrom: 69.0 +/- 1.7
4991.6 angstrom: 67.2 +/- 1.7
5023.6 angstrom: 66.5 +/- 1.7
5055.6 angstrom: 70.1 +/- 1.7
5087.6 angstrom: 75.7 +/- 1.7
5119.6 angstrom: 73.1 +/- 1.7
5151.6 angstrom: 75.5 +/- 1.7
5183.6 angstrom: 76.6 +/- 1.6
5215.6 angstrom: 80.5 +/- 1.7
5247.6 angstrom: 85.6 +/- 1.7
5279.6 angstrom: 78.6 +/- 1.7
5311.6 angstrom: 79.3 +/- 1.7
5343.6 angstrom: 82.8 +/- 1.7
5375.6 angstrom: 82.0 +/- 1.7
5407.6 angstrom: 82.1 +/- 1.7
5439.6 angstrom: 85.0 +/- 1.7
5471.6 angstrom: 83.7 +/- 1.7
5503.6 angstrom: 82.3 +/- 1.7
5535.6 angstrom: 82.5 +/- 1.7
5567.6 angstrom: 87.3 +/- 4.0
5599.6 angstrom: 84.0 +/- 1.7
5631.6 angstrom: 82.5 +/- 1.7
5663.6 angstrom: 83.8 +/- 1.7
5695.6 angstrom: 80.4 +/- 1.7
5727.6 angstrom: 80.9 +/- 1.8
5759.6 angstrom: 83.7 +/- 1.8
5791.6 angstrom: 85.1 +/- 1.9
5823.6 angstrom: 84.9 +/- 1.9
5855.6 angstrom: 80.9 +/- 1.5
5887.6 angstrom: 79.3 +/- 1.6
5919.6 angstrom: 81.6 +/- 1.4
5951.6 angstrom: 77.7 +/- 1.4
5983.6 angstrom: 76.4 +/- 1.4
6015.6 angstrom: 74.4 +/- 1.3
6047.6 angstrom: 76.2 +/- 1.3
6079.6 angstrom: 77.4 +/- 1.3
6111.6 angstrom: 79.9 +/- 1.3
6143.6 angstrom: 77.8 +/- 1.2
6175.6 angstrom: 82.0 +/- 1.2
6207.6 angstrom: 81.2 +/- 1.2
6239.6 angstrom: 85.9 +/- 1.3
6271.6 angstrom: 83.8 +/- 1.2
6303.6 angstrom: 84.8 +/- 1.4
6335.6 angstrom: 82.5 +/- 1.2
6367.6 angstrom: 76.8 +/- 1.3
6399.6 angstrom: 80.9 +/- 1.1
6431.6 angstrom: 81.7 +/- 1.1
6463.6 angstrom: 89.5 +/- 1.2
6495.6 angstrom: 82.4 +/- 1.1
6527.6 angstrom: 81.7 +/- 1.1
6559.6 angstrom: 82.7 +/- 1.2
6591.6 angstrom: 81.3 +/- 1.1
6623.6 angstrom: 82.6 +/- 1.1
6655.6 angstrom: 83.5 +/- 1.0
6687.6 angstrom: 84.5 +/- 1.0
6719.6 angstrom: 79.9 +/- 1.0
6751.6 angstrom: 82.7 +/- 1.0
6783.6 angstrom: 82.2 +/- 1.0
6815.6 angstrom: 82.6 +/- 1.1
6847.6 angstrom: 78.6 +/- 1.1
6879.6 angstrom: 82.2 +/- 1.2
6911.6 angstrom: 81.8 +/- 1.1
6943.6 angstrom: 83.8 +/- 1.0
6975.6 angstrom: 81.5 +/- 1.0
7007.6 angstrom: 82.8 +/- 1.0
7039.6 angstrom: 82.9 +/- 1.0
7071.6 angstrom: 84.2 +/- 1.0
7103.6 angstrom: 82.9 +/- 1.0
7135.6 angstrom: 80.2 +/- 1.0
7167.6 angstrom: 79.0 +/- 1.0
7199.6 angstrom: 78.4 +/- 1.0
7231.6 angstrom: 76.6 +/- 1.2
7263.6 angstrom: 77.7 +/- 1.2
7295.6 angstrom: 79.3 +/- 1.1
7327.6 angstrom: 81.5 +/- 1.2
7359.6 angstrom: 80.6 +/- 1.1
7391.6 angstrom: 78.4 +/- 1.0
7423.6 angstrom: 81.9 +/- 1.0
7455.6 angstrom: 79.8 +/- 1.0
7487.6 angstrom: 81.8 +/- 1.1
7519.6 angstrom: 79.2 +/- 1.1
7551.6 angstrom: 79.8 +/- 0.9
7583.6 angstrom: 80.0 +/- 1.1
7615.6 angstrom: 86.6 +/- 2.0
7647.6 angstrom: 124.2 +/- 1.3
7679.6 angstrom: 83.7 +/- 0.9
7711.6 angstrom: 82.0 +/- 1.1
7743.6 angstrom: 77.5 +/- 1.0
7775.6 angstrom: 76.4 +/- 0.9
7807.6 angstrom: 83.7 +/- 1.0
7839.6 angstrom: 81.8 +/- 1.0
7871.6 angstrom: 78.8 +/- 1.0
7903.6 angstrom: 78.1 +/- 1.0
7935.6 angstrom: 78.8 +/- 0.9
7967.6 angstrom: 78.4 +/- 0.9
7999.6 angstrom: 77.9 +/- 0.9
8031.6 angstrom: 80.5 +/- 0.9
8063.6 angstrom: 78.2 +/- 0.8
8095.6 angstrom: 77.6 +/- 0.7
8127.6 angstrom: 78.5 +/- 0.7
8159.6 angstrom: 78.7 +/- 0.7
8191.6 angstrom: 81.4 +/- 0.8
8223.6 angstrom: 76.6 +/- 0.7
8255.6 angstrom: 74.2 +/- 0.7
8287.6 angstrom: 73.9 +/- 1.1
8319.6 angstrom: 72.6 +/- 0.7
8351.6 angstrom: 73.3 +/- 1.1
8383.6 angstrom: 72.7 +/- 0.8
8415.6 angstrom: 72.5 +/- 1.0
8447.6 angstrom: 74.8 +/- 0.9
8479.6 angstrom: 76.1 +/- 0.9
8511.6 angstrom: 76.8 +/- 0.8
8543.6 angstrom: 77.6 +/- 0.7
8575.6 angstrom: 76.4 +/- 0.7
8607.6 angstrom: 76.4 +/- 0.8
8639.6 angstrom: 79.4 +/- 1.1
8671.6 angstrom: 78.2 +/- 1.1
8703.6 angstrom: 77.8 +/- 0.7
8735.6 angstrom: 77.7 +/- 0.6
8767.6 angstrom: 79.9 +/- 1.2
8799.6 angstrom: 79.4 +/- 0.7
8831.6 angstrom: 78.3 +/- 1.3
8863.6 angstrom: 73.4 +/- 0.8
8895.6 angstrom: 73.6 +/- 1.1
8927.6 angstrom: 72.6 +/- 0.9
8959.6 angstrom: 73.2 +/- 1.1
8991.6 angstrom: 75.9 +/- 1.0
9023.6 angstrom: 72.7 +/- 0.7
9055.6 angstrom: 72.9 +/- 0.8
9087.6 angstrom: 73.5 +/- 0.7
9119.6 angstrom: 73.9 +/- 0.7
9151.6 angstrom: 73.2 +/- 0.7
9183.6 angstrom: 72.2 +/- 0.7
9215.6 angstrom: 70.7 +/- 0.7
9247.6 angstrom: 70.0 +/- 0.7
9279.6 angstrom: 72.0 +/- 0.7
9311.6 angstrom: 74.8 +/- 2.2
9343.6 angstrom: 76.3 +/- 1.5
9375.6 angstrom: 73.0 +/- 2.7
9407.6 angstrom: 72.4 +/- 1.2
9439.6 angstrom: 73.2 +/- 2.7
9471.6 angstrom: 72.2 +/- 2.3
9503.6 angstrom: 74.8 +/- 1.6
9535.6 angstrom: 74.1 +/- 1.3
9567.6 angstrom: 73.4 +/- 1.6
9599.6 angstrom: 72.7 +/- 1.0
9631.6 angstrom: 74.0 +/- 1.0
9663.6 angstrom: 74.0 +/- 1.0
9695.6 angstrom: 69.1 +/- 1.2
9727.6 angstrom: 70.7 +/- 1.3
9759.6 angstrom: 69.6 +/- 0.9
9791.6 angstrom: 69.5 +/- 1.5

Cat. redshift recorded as 0.16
